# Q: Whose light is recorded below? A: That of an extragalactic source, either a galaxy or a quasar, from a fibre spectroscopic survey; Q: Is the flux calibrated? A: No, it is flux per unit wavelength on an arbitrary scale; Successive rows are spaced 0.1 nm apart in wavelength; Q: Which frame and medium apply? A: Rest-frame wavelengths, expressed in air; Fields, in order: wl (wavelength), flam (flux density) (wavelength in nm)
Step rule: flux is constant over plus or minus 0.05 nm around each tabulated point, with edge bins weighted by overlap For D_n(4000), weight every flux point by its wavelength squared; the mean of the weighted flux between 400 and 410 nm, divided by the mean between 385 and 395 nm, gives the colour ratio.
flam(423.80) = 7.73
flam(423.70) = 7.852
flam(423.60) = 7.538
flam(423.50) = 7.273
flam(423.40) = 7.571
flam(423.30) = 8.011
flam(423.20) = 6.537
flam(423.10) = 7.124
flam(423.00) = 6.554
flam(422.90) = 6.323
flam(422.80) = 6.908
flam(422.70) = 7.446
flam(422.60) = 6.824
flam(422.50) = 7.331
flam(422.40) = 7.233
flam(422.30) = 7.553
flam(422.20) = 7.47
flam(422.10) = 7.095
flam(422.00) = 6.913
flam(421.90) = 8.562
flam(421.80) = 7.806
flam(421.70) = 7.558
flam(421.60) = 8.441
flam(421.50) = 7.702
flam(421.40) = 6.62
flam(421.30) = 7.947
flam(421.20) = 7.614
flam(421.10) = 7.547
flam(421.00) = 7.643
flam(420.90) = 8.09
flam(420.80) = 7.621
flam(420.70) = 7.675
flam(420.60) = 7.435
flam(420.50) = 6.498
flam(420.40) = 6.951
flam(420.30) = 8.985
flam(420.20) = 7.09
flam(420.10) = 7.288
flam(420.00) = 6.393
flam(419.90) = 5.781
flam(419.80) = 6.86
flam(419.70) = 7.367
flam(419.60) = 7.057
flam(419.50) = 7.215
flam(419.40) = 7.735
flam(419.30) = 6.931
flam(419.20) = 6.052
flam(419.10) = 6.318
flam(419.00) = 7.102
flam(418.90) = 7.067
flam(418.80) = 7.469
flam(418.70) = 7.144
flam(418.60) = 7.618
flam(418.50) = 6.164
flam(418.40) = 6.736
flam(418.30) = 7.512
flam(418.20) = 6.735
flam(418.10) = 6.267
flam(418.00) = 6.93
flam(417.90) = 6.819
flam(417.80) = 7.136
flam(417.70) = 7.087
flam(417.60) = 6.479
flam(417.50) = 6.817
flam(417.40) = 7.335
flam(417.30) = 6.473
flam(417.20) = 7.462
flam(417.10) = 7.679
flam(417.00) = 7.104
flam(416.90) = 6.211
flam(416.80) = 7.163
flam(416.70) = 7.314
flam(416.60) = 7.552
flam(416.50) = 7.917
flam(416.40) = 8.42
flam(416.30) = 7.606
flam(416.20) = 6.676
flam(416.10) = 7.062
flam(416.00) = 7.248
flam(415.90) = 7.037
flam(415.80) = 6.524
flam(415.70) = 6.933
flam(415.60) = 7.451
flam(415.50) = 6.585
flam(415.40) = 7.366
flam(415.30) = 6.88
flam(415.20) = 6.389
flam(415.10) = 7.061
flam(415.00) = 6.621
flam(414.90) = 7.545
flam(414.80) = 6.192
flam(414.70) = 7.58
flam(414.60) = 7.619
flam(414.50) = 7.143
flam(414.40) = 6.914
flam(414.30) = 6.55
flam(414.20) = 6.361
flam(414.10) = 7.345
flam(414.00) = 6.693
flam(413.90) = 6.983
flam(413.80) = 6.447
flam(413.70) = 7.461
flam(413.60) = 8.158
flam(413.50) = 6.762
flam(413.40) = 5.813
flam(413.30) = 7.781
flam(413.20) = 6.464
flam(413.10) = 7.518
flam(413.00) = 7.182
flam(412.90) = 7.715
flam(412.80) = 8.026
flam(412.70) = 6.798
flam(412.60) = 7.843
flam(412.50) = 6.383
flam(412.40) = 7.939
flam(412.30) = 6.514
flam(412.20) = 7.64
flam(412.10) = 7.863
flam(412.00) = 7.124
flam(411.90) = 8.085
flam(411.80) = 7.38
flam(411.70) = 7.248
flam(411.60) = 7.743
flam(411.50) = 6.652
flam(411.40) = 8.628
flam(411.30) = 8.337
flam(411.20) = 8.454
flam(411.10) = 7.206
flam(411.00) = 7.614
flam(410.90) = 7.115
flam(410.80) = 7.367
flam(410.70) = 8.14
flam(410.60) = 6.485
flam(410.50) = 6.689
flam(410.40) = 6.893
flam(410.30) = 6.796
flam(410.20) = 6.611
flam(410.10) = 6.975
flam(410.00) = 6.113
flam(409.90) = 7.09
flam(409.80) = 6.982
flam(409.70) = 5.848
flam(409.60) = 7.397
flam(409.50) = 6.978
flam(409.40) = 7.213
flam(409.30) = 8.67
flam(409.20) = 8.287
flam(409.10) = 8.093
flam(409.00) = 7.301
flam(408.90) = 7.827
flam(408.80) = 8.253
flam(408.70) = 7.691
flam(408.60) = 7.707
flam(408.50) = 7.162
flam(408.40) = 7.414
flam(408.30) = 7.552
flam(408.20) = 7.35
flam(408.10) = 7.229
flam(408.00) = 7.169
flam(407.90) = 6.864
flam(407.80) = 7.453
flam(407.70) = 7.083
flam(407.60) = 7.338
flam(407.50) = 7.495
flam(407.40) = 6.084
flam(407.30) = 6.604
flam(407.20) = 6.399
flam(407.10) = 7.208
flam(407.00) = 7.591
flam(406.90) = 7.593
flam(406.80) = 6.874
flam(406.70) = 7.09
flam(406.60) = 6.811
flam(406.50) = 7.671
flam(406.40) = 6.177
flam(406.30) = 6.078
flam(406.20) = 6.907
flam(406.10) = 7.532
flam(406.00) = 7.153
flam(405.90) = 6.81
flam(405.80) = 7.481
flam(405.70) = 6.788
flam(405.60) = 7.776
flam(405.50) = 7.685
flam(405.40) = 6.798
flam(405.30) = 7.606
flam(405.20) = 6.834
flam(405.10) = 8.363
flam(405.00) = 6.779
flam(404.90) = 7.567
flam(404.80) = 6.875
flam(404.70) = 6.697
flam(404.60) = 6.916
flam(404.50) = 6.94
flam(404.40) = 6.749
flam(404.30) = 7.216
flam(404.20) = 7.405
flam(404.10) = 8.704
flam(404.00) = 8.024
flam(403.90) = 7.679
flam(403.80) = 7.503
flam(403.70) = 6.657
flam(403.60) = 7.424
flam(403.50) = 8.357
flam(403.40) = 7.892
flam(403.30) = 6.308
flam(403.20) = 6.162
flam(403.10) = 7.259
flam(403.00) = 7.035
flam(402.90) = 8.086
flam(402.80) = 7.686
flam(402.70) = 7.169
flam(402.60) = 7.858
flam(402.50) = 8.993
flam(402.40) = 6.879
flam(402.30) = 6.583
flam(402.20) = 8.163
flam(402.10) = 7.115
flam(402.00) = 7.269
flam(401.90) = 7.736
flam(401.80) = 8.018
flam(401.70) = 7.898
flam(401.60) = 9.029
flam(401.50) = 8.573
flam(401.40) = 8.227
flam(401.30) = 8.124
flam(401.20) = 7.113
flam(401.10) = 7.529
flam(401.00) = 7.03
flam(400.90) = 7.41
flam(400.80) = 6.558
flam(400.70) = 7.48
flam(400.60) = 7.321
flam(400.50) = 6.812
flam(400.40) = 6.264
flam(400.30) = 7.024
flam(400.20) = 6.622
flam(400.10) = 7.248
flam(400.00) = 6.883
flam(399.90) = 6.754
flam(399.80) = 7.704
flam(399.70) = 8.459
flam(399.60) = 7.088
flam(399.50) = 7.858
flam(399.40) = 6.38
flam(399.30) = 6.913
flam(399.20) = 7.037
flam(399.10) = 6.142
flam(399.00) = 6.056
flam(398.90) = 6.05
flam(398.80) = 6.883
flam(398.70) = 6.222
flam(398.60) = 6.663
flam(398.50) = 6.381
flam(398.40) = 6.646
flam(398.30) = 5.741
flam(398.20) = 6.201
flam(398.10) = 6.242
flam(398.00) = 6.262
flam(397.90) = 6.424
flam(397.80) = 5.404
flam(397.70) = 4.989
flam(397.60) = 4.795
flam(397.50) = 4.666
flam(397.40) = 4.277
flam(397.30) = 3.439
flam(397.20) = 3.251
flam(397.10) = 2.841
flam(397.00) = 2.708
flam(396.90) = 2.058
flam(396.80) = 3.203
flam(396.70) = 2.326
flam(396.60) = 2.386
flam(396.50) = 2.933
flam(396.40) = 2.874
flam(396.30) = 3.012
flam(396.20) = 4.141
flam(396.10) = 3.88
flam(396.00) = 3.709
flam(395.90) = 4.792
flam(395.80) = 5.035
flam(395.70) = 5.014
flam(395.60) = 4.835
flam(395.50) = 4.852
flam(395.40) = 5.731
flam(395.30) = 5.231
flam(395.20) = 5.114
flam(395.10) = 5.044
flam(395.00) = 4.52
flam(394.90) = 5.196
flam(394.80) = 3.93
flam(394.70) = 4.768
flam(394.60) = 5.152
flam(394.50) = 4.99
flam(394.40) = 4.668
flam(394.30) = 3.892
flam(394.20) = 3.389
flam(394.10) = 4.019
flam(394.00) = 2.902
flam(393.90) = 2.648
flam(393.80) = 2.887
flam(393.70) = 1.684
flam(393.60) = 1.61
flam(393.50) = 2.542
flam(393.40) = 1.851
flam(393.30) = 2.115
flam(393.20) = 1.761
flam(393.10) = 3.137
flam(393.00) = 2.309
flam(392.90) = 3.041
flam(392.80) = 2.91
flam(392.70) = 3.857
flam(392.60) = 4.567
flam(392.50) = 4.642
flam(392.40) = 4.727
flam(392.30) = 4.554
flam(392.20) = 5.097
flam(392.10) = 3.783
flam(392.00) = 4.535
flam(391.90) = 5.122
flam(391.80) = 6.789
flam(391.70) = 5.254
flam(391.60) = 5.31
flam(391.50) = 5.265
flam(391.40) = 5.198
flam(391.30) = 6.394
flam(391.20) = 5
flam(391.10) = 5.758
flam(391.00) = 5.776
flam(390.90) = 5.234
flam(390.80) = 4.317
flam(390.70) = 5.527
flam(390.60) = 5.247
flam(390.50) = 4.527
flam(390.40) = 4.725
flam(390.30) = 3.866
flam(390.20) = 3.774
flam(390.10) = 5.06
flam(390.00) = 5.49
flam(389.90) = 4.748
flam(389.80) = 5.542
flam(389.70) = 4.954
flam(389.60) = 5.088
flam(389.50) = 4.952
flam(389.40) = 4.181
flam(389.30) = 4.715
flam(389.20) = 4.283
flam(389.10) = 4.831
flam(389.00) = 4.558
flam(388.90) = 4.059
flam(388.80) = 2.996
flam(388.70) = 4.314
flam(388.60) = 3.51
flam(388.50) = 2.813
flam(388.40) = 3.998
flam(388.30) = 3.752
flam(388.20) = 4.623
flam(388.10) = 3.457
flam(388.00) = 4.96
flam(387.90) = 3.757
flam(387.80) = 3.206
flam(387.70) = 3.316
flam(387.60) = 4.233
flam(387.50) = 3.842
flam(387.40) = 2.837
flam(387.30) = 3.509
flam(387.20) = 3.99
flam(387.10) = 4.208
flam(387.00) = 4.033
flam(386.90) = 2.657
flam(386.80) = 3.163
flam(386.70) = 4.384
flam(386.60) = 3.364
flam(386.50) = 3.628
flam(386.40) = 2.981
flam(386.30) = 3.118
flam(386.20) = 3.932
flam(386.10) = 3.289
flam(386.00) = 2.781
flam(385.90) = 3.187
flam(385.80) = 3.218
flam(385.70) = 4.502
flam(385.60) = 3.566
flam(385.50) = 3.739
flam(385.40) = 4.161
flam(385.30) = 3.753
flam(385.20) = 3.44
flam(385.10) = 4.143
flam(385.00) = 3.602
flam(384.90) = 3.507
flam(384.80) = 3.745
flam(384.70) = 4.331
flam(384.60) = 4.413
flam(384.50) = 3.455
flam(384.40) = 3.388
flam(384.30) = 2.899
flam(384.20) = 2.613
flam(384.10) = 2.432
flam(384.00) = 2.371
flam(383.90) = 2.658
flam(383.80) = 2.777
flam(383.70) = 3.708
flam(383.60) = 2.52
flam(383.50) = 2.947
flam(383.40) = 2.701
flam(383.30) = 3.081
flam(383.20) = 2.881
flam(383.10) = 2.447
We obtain 1.9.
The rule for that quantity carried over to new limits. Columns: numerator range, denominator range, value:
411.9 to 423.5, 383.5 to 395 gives 2.09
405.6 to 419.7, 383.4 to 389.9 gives 2.20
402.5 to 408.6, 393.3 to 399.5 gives 1.67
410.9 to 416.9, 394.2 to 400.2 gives 1.52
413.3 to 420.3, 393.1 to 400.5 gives 1.60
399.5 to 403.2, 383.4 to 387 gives 2.39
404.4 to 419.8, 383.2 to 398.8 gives 1.94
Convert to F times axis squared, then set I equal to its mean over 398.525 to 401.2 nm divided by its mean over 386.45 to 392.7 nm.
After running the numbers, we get 1.6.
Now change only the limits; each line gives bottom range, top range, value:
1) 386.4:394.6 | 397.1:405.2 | 1.78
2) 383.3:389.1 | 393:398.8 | 1.24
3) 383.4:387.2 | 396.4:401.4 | 1.85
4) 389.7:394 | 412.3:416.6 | 1.88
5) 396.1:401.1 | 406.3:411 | 1.34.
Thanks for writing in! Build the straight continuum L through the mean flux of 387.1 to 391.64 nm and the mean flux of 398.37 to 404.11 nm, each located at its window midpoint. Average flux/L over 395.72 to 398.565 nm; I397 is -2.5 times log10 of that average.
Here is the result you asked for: 0.42 mag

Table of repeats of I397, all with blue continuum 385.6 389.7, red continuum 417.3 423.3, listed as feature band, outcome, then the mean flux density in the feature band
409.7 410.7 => -0.11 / 6.76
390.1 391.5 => -0.21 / 5.04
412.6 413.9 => -0.12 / 7.2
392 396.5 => 0.16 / 3.87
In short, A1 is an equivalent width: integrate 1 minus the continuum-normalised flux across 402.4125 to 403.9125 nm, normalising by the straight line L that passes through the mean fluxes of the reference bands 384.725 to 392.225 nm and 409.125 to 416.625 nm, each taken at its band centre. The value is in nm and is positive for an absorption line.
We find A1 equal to -0.35 nm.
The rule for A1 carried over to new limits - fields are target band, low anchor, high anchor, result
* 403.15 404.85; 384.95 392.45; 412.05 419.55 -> -0.410 nm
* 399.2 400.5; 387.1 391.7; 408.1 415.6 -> -0.296 nm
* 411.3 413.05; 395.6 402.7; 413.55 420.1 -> -0.187 nm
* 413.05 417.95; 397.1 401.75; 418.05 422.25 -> 0.023 nm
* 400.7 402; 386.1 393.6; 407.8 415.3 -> -0.434 nm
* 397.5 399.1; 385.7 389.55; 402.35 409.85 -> -0.059 nm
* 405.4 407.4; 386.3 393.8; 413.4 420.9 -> -0.389 nm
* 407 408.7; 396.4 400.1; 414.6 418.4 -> -0.234 nm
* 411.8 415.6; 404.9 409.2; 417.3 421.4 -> 0.022 nm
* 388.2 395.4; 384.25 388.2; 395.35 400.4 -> 0.188 nm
